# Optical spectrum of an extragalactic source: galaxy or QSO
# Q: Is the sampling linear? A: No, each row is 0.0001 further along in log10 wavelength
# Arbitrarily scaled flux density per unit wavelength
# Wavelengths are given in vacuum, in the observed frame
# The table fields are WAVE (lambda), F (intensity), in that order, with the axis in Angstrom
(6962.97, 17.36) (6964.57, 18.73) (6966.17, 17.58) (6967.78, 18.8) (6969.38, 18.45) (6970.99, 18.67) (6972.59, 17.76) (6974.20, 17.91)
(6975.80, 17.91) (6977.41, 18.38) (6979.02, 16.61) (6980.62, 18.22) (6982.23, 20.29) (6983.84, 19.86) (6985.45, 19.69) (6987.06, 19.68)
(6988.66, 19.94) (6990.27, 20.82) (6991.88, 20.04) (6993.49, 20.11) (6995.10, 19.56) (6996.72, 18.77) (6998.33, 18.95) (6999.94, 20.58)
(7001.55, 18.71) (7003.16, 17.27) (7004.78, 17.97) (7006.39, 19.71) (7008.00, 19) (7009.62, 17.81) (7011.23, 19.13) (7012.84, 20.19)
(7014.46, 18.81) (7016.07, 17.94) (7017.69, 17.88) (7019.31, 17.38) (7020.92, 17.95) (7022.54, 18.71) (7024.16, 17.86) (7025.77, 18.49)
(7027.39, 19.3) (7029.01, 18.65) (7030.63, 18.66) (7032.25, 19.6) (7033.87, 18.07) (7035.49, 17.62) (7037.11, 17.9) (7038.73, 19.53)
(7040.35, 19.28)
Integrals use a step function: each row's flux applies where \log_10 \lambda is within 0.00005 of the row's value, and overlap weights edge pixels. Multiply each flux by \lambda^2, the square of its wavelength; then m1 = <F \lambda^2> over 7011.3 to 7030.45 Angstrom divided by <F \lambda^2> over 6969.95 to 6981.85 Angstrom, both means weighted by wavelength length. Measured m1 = 1.04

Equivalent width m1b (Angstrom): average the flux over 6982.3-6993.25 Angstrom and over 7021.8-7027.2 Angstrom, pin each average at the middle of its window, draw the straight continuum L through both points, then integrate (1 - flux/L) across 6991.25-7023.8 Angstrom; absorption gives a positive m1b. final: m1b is 0.7 Angstrom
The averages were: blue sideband 20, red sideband 18.5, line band 18.8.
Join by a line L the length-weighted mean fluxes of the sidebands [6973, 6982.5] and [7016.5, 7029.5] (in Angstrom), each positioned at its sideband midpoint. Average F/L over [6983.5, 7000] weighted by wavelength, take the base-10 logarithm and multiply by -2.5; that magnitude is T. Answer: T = -0.09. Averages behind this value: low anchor 18.1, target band 19.8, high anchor 18.3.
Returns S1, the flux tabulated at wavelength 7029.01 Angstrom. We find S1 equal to 18.65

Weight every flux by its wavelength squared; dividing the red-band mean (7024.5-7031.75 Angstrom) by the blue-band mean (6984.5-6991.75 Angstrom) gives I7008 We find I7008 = 0.9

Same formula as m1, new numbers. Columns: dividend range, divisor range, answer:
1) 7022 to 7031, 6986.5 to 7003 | 0.96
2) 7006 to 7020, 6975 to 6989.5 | 0.99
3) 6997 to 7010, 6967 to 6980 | 1.05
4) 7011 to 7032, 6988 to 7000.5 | 0.94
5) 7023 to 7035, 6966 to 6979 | 1.05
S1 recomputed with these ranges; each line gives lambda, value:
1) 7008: 19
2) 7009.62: 17.81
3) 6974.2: 17.91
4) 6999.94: 20.58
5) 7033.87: 18.07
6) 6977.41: 18.38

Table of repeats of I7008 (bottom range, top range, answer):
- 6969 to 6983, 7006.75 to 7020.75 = 1.03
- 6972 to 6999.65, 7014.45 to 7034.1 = 0.97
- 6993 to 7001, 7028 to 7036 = 0.96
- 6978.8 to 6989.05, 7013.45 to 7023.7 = 0.95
